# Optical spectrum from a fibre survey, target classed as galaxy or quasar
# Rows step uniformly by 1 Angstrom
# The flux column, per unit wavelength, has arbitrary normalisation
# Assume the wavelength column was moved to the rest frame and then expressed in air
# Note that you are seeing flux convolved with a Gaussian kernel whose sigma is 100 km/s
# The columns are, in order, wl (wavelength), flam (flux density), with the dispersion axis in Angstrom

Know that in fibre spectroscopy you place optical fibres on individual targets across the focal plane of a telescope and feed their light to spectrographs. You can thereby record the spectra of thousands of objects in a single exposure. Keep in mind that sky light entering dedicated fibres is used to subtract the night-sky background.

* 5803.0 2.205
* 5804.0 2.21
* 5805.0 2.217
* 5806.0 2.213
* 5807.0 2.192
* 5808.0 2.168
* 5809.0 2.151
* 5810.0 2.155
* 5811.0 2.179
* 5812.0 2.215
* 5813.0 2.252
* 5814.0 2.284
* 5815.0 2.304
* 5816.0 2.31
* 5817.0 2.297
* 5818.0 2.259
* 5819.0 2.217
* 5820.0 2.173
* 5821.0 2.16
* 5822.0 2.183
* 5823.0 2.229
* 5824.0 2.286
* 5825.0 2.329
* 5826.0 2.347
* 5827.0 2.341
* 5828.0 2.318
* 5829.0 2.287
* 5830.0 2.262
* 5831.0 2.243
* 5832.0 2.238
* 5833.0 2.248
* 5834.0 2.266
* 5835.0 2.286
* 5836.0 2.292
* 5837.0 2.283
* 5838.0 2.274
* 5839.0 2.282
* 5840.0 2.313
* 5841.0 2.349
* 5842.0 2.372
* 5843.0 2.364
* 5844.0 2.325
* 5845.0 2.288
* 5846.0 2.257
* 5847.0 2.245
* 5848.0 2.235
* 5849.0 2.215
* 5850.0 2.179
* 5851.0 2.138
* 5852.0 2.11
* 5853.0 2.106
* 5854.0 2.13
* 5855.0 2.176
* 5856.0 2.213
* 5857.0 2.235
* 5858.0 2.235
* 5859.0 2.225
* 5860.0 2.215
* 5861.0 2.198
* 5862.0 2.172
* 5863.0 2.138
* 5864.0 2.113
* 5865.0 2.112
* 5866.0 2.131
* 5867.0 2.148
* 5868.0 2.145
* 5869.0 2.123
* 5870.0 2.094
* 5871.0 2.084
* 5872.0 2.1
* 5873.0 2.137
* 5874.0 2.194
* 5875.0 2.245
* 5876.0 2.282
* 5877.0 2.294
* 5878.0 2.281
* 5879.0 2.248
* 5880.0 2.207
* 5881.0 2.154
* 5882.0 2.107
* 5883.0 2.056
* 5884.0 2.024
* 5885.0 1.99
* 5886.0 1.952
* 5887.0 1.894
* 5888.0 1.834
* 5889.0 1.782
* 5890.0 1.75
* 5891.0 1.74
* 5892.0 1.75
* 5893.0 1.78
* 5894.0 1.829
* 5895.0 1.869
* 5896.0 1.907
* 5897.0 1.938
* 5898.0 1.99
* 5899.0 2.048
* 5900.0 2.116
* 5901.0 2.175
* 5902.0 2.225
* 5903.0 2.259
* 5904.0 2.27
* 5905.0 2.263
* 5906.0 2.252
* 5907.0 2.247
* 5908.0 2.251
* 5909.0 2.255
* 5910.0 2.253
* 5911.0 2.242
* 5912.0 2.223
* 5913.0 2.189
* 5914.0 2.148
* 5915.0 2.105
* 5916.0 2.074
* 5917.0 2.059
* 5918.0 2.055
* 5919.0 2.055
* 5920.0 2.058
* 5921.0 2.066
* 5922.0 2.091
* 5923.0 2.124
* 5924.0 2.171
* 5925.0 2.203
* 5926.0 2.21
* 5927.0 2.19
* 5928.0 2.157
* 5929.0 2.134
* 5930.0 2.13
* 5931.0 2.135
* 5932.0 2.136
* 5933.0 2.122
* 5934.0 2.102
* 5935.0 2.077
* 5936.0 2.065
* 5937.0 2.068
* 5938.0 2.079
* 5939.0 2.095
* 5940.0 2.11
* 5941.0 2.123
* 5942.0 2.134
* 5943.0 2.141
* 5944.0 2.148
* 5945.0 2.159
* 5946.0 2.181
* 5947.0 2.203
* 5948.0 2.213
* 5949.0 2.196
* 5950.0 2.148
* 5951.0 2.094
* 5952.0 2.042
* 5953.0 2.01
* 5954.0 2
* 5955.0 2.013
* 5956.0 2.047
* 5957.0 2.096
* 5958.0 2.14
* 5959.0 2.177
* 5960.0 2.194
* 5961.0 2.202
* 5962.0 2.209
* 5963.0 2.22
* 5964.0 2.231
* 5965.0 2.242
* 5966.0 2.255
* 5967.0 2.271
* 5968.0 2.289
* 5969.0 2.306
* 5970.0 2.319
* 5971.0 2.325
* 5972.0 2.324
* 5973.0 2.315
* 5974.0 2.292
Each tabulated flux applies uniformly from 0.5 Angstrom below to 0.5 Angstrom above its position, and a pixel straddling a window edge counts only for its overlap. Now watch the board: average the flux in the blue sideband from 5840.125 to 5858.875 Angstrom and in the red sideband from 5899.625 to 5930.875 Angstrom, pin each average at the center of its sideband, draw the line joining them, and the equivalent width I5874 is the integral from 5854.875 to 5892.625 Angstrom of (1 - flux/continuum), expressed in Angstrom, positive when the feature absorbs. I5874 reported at 1.9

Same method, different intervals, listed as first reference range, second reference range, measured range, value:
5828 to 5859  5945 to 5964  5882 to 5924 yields 2.5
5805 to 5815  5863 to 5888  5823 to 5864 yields -1.6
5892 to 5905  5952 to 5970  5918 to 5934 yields -0.3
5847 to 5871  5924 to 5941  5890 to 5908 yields 0.9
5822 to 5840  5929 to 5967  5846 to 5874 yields 1.0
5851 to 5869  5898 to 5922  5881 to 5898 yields 2.1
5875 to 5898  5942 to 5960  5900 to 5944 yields -1.9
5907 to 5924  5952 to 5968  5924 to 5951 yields 0.1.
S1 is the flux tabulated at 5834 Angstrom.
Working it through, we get 2.266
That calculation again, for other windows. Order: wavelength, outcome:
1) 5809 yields 2.151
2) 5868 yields 2.145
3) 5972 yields 2.324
